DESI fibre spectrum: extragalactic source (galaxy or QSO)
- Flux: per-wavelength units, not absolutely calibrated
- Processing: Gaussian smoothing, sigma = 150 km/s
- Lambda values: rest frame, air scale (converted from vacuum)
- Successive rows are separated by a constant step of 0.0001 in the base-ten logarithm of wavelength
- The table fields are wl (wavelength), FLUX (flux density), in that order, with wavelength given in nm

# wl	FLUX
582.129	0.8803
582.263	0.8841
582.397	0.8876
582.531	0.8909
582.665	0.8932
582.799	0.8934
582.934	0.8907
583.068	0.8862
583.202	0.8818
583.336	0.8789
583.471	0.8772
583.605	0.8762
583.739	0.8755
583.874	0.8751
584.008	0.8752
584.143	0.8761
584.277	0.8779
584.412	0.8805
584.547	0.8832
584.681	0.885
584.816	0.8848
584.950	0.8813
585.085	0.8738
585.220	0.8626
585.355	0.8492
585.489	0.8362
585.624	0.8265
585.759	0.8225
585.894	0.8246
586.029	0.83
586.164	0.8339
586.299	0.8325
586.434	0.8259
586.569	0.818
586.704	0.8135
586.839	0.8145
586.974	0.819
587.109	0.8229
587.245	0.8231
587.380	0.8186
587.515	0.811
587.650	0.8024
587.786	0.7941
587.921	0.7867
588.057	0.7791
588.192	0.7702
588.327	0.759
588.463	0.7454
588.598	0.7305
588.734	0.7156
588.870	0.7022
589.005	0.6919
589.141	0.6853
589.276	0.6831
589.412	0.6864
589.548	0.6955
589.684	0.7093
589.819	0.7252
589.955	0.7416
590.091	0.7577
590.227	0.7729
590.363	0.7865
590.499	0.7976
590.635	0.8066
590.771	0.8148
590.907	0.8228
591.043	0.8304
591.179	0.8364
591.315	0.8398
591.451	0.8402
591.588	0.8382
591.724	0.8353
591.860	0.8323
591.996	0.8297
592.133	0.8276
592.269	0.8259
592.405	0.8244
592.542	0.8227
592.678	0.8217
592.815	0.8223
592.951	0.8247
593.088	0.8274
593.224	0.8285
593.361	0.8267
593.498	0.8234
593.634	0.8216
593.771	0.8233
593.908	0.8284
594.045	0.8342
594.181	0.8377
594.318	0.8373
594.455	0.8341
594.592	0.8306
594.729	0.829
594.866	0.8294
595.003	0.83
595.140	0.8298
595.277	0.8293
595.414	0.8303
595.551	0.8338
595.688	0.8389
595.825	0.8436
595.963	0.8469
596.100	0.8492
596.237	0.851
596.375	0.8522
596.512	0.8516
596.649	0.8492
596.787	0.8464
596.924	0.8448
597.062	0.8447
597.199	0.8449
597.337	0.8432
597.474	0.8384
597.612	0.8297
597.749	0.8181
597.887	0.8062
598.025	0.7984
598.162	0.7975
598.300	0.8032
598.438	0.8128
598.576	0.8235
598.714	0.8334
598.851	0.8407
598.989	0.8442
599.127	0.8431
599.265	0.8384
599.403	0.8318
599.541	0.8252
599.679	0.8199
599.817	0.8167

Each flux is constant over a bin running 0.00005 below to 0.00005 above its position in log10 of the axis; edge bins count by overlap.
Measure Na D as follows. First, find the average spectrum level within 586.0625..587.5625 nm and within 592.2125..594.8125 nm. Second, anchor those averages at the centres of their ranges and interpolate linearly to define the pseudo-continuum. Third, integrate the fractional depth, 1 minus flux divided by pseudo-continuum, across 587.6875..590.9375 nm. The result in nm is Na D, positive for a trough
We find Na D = 0.30 nm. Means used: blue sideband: 0.822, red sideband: 0.828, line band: 0.748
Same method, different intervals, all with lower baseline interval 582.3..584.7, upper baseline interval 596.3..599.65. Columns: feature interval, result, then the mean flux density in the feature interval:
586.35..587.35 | 0.06 nm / 0.82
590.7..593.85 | 0.09 nm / 0.828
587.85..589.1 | 0.18 nm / 0.741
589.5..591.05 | 0.16 nm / 0.771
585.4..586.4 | 0.05 nm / 0.83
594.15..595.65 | 0.02 nm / 0.832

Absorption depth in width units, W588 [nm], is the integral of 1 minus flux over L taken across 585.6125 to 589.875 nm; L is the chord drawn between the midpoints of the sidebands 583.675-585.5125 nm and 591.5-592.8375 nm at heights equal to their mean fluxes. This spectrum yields 0.40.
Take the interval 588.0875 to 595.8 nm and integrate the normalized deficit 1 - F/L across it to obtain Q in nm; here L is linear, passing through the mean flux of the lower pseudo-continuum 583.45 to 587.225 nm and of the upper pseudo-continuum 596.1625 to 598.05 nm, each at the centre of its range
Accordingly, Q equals 0.42 nm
